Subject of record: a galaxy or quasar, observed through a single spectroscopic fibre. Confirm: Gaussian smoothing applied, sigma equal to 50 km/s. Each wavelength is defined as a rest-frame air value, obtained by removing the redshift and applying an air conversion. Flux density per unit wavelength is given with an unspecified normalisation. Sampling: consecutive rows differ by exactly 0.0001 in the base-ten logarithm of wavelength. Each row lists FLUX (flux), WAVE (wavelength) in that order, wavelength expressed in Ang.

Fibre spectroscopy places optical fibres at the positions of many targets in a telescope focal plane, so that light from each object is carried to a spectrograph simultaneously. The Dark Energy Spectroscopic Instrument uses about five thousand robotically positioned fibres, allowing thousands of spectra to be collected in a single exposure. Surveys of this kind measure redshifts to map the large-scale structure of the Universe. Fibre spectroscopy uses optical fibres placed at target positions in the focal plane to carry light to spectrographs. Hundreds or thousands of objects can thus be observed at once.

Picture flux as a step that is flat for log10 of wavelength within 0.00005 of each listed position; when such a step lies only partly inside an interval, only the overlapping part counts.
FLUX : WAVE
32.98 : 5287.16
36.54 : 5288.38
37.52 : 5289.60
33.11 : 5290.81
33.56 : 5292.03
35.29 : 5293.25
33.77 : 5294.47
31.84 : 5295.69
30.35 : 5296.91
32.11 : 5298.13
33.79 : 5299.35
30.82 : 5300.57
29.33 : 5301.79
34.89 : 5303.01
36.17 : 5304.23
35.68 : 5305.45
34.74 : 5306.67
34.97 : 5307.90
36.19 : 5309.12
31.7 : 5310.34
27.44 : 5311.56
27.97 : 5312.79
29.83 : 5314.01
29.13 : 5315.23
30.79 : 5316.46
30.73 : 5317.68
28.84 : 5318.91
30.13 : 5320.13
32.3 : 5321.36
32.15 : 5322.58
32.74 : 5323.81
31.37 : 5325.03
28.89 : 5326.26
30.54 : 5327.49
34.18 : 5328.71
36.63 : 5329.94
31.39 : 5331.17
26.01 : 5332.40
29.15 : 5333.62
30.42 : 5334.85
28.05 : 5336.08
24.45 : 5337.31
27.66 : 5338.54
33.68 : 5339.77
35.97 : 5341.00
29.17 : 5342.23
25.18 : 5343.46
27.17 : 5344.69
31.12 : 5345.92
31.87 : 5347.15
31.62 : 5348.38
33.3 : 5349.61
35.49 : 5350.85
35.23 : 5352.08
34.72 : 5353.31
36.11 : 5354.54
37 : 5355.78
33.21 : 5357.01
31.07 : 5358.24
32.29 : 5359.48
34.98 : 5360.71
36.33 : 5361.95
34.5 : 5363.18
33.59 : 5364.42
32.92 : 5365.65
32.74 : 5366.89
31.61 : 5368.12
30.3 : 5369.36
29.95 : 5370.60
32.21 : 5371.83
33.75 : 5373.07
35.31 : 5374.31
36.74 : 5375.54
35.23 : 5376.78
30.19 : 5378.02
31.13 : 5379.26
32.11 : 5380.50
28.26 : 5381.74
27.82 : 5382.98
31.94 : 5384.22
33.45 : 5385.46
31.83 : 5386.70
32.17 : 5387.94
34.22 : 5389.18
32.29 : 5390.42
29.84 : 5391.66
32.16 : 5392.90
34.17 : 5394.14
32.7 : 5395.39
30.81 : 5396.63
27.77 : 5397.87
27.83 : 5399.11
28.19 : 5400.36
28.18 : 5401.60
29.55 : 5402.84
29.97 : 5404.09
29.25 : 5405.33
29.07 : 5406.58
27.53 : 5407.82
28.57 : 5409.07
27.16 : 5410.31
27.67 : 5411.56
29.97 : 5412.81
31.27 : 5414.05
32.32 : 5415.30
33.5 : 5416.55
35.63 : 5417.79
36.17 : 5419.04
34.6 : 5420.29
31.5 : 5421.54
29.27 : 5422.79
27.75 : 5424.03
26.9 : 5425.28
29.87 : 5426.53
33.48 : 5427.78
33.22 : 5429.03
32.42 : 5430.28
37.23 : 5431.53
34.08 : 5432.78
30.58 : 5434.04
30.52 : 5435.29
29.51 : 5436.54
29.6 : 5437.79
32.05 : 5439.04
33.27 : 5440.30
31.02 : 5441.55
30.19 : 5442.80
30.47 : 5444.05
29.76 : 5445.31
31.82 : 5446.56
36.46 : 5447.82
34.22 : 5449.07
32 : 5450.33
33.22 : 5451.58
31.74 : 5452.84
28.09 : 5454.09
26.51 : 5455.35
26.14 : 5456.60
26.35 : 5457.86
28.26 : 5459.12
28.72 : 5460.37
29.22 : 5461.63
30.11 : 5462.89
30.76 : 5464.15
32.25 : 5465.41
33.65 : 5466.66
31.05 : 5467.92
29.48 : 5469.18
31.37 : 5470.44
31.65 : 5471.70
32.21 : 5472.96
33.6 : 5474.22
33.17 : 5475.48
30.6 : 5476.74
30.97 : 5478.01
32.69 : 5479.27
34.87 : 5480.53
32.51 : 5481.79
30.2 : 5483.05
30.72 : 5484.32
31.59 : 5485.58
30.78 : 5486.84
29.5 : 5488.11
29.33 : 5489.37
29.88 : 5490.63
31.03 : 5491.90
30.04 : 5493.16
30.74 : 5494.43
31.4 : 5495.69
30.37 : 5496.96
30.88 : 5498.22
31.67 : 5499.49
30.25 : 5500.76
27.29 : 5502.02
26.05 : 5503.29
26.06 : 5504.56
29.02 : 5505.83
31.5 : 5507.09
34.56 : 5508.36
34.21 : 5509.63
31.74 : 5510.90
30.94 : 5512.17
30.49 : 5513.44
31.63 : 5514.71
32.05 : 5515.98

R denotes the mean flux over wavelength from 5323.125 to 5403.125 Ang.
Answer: 31.7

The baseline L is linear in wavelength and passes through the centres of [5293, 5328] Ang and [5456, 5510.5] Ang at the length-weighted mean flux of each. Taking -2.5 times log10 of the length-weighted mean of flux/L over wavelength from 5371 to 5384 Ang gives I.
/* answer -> -0.03 mag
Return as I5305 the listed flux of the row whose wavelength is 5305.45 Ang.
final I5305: 35.68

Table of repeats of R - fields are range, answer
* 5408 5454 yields 31.6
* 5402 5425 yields 30.5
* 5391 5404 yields 30.1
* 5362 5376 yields 33.2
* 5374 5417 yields 30.8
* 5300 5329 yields 31.7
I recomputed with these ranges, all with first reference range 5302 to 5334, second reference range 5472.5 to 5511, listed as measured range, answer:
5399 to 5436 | 0.02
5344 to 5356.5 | -0.06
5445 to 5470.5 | 0.02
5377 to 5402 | 0.02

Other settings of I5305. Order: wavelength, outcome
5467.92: 31.05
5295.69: 31.84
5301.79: 29.33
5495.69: 31.4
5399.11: 27.83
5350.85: 35.49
